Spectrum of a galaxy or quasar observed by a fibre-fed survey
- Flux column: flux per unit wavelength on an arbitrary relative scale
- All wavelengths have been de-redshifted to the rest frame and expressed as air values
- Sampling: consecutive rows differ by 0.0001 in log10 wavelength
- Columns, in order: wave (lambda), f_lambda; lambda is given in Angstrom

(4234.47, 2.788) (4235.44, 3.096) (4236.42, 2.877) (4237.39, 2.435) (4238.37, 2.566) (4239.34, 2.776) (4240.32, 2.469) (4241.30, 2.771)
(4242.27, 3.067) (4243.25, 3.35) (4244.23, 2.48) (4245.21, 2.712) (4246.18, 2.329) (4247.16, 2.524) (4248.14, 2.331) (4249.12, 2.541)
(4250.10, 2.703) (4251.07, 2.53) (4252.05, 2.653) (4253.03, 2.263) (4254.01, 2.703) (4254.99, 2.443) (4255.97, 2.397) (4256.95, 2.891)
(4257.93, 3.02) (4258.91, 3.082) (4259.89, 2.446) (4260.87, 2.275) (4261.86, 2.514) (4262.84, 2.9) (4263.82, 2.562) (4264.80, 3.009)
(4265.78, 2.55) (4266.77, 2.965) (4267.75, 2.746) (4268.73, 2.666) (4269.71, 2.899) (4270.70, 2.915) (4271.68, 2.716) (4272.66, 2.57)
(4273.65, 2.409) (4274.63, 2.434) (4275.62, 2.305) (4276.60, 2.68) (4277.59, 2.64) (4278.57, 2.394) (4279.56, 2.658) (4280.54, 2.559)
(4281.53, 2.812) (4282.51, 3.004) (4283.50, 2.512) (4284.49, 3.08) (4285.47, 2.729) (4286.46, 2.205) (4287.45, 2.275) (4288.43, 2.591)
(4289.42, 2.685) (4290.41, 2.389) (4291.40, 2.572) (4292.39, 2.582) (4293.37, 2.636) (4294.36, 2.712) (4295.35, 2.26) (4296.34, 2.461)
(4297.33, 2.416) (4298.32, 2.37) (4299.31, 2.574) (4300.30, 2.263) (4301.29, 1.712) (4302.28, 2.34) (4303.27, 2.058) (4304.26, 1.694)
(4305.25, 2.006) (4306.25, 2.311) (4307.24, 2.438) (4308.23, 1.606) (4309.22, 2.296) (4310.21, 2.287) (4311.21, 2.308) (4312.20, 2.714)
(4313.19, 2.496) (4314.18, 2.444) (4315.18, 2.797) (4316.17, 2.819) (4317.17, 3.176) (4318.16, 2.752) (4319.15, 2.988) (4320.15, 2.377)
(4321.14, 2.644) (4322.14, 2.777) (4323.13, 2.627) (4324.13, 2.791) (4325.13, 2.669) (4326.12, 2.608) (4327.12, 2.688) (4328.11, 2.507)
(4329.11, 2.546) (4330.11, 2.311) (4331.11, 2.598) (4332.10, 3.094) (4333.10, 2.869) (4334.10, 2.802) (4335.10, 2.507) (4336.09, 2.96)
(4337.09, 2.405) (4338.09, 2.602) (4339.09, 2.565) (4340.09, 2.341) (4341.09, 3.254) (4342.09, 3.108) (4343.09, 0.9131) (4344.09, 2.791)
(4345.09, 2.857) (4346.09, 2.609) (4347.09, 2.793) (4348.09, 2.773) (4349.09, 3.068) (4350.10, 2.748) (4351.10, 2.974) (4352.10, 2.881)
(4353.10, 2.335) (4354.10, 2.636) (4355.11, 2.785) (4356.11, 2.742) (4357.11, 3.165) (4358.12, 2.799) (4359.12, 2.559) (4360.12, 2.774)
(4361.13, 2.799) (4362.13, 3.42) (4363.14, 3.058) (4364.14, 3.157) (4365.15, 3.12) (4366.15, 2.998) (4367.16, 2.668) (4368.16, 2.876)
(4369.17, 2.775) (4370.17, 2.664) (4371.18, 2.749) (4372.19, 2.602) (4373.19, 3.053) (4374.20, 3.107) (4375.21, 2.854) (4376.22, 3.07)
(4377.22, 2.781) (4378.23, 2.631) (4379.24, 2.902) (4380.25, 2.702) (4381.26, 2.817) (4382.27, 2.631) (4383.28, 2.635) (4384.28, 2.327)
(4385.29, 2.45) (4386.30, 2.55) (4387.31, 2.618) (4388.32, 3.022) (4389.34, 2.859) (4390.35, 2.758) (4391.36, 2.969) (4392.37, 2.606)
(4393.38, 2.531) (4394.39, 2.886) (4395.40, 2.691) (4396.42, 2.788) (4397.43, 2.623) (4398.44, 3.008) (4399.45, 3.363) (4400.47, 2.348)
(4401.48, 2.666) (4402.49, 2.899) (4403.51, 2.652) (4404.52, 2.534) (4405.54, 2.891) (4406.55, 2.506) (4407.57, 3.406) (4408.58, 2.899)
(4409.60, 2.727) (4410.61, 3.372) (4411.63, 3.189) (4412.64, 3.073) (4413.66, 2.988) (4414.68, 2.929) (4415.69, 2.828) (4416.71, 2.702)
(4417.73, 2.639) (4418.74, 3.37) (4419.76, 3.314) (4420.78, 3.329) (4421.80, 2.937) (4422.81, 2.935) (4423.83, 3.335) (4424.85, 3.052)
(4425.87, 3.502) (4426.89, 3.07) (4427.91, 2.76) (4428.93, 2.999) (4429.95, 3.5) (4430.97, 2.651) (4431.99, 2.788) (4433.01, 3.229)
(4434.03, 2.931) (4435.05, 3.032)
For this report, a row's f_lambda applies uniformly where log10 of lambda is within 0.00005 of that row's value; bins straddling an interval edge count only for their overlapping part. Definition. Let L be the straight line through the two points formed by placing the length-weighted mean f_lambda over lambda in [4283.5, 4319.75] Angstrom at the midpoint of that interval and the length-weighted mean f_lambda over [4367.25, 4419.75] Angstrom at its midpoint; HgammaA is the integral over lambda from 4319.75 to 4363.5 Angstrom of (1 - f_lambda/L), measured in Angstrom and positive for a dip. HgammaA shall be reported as -1.7 Angstrom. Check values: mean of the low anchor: 2.45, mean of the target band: 2.71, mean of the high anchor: 2.82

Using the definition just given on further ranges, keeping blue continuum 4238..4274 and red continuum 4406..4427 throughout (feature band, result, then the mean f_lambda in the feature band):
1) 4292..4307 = 2.6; 2.29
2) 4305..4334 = 2.5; 2.58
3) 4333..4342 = 0.5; 2.71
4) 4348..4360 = 0.5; 2.79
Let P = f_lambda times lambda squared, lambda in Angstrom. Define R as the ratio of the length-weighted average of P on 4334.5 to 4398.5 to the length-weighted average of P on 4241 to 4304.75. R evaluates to 1.1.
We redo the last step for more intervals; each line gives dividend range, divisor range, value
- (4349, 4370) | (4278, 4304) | 1.19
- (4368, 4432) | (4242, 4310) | 1.20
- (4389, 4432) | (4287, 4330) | 1.24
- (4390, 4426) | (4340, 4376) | 1.06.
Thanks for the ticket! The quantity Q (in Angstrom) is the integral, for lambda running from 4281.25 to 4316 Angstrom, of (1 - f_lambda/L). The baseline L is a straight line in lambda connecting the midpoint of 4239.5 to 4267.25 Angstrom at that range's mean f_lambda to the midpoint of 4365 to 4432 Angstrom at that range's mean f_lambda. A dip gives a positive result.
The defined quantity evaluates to 3.9 Angstrom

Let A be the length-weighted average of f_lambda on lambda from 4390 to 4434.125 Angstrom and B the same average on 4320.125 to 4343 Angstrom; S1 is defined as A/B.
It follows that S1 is 1.1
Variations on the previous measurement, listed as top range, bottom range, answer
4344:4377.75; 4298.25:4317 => 1.24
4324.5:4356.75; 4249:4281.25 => 1.01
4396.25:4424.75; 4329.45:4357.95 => 1.09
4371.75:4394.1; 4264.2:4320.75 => 1.09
